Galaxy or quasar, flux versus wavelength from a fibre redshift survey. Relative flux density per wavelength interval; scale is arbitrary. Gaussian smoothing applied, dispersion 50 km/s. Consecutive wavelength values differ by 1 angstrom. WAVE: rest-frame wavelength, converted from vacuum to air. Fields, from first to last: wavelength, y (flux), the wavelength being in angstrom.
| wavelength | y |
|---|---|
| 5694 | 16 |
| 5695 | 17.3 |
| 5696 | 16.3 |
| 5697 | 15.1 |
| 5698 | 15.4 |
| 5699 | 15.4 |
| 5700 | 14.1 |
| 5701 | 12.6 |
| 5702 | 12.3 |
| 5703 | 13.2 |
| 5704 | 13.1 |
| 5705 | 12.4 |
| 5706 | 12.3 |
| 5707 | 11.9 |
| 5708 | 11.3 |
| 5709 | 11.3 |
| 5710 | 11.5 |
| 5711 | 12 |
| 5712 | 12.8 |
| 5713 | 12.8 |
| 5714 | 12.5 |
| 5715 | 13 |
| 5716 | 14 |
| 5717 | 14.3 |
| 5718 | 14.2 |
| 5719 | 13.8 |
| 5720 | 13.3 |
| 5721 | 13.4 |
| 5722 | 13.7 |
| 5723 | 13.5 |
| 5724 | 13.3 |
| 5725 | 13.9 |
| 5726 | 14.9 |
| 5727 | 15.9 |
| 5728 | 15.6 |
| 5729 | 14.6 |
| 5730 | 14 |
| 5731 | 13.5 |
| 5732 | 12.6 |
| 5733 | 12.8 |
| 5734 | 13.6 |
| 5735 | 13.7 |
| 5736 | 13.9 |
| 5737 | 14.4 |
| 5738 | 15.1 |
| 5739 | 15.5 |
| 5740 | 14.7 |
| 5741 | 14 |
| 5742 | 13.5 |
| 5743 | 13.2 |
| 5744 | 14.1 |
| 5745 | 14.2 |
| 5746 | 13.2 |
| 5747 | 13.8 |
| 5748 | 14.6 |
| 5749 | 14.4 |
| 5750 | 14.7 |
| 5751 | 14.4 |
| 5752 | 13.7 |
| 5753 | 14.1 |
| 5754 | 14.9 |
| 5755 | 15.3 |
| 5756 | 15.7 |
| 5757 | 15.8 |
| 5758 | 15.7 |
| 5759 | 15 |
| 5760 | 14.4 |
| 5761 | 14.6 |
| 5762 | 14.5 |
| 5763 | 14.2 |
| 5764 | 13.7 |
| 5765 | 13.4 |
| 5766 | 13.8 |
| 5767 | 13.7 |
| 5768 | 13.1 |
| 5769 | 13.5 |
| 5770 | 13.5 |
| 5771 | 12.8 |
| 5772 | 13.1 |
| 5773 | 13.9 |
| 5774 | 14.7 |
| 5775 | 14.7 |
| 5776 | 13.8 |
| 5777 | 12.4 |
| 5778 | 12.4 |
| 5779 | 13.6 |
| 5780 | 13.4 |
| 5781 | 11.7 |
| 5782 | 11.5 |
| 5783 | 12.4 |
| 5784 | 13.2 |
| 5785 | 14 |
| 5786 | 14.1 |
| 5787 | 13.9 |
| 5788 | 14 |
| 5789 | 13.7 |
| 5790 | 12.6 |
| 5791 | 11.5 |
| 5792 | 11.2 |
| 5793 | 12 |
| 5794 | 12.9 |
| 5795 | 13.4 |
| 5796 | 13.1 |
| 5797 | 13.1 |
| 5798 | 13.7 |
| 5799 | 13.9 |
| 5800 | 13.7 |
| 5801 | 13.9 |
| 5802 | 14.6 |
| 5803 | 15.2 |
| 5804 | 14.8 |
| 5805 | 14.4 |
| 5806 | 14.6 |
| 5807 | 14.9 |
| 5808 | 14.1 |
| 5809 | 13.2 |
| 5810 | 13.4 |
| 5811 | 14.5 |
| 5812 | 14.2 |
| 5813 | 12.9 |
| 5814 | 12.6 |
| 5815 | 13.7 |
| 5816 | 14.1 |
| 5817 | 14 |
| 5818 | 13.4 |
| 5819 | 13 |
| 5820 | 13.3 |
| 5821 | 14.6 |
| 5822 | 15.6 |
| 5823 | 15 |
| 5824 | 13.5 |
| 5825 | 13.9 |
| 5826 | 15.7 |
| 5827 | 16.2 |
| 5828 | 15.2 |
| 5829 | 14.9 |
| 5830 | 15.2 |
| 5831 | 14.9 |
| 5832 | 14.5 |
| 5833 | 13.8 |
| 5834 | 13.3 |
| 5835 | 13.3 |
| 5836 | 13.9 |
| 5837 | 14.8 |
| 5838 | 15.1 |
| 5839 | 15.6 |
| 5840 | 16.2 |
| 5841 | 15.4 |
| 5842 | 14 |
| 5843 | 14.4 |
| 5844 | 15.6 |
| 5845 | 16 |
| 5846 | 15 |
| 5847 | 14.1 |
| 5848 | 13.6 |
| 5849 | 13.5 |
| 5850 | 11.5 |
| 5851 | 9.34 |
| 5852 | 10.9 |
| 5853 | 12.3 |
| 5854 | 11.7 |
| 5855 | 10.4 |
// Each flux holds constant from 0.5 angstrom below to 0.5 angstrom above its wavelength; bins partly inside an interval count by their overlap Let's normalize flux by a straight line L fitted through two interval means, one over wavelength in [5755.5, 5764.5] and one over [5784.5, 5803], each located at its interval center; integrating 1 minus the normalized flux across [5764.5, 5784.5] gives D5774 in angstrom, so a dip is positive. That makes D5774 1.4 angstrom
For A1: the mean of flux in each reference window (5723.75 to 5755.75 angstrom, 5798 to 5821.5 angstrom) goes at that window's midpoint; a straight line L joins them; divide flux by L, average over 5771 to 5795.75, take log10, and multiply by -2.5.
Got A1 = 0.08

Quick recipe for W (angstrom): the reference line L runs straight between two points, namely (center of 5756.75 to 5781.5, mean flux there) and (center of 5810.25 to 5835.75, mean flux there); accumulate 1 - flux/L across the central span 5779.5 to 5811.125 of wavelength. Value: 1.2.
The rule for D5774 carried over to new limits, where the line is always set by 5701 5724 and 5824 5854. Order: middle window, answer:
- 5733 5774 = -2.79 angstrom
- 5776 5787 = 0.49 angstrom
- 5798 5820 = -0.14 angstrom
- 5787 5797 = 0.64 angstrom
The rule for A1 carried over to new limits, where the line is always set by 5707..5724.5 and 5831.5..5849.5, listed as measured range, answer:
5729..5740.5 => -0.06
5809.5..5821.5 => 0.05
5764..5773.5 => 0.02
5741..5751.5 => -0.05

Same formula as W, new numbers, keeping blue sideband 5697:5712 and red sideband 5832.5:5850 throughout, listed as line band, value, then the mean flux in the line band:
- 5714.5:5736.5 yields -1.3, 13.9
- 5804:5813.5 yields 0.0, 14.1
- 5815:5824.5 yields 0.1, 14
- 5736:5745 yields -0.7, 14.3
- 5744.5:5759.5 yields -1.4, 14.6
